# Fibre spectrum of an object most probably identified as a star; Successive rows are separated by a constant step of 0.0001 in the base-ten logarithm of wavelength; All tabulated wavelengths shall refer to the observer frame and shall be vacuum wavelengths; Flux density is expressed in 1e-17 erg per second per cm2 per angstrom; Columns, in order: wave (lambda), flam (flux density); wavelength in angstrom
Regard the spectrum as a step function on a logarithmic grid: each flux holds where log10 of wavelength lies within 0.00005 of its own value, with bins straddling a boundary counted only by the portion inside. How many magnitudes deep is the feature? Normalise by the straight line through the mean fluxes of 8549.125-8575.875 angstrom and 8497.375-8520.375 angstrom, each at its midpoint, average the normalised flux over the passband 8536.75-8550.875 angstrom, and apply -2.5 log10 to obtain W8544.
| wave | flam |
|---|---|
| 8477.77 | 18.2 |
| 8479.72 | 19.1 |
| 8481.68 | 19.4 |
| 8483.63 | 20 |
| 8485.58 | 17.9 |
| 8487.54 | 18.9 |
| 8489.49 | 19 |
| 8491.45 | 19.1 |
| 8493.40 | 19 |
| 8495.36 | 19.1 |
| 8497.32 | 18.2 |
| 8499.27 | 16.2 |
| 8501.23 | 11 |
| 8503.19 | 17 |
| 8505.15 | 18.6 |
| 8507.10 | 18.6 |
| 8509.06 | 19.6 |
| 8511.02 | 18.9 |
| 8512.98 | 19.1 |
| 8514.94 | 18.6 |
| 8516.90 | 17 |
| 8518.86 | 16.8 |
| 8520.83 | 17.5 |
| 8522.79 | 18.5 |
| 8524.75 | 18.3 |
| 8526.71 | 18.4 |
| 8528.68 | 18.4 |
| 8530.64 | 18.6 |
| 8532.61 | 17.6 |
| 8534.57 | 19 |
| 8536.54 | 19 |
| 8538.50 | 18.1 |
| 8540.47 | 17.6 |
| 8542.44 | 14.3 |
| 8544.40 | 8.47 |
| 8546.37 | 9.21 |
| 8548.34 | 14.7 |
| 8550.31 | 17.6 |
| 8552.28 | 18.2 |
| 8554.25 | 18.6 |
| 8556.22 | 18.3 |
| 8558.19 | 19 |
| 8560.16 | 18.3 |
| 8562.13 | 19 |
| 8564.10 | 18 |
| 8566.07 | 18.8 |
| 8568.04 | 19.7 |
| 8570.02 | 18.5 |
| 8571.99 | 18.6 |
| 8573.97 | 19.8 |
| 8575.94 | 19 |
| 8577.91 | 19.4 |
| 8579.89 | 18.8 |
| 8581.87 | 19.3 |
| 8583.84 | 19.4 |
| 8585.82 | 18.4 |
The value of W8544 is 0.25 mag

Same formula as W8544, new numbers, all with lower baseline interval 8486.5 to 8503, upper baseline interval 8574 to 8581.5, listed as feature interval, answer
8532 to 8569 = 0.10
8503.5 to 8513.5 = -0.06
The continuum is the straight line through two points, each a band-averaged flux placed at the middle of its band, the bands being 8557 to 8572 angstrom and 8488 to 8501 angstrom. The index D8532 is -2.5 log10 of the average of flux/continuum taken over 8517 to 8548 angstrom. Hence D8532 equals 0.11 mag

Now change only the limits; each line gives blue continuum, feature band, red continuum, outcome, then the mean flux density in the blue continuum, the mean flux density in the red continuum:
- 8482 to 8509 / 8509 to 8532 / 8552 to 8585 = 0.00 mag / 18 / 18.9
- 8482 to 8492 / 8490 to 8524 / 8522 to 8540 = 0.05 mag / 19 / 18.4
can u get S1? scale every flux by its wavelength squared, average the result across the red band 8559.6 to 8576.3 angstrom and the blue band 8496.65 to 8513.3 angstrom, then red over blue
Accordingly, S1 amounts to 1.10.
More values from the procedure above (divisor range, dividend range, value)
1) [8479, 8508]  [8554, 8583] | 1.06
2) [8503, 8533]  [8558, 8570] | 1.04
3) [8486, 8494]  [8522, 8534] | 0.98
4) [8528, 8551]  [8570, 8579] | 1.21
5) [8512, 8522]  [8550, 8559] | 1.04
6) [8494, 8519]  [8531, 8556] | 0.92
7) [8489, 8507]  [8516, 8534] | 1.03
